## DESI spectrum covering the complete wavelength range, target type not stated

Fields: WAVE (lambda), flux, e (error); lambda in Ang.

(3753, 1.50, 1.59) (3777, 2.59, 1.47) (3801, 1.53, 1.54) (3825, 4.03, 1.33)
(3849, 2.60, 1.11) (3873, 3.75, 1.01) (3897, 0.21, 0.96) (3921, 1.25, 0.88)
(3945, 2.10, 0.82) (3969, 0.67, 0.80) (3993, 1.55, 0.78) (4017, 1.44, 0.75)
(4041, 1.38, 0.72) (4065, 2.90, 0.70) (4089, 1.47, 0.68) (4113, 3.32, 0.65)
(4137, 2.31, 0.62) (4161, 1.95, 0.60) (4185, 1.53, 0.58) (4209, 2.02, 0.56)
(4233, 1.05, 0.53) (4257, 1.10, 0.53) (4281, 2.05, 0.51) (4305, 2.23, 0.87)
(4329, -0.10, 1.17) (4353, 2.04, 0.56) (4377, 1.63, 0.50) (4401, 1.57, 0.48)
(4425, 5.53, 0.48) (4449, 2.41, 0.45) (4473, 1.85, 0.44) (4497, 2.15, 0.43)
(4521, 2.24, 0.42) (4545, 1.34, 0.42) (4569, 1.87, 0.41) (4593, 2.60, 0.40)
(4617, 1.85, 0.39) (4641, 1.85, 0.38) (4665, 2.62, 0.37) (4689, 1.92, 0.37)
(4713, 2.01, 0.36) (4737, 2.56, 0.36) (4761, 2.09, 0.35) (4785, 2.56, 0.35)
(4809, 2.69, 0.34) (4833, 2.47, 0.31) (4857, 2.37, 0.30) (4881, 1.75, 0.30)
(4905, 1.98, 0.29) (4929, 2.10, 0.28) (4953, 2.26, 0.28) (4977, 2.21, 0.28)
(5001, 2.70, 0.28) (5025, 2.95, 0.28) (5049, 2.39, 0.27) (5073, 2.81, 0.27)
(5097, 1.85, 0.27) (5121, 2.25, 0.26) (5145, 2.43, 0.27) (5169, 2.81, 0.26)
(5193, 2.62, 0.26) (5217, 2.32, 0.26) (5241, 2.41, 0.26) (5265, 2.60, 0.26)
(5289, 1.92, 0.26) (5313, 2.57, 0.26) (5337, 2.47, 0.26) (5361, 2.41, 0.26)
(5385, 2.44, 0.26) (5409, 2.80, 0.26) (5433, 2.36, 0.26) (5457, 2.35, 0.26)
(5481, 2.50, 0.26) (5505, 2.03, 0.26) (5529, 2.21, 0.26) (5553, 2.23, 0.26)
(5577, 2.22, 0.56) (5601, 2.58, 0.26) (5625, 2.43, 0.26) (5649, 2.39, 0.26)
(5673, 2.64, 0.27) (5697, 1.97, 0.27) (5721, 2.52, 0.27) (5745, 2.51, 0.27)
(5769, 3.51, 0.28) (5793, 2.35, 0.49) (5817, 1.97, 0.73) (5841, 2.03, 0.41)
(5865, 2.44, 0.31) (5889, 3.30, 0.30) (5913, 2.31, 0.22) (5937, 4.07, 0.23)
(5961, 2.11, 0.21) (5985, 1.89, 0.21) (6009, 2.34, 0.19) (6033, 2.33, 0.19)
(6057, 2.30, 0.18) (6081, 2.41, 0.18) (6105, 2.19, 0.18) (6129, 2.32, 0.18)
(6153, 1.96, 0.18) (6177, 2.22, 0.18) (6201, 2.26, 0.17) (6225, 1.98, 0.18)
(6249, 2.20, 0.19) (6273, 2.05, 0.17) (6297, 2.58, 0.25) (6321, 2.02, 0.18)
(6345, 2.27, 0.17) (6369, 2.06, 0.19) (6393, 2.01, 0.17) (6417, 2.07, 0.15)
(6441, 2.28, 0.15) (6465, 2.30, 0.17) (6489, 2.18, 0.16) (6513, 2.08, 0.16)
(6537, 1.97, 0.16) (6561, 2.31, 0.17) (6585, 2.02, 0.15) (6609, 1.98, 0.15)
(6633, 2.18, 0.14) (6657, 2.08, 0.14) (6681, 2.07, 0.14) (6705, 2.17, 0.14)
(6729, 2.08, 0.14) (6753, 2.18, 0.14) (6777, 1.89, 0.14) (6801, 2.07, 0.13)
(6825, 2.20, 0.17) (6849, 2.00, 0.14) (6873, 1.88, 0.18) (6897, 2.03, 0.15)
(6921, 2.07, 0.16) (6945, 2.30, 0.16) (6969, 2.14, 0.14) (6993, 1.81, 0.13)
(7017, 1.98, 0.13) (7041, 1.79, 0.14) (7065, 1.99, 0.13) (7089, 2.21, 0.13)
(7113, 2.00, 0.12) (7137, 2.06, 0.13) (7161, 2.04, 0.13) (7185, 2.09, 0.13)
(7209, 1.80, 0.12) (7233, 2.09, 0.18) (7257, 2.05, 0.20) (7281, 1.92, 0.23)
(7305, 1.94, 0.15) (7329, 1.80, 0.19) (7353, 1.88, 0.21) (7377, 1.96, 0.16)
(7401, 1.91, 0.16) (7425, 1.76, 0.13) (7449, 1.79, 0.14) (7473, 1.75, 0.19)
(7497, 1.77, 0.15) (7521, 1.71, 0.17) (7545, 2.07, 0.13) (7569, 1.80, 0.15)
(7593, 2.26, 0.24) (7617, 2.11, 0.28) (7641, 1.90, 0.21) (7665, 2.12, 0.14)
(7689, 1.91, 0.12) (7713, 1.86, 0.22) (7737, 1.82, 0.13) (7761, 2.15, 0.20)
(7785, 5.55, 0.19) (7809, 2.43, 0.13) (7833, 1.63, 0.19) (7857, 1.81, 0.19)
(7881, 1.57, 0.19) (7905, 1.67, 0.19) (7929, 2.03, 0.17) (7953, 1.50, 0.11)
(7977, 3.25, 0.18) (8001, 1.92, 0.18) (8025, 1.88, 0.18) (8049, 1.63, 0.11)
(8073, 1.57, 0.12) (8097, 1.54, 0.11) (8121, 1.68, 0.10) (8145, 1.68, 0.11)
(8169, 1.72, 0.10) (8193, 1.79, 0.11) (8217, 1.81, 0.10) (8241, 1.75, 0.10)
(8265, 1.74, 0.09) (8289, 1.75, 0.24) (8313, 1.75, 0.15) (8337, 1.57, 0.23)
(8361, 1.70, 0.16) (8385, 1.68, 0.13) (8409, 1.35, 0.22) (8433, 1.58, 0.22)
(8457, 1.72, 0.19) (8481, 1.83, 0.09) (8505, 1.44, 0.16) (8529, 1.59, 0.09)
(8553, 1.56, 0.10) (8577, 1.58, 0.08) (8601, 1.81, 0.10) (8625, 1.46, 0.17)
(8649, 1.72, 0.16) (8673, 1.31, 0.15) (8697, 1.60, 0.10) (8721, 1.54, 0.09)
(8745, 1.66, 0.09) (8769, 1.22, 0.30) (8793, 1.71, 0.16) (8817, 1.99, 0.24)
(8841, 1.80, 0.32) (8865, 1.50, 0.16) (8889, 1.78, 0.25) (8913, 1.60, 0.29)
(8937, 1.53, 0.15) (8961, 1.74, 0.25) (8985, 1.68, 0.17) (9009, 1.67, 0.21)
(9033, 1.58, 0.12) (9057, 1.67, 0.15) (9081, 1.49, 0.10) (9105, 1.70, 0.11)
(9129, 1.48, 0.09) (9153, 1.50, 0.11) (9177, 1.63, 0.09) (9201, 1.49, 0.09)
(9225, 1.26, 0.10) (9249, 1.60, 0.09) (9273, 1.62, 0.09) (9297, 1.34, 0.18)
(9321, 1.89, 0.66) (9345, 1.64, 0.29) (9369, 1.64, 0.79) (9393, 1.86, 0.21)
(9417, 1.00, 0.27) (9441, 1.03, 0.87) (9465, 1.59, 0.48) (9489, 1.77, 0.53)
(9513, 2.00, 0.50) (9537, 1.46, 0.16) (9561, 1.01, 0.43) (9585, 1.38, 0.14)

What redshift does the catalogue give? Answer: 0.186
